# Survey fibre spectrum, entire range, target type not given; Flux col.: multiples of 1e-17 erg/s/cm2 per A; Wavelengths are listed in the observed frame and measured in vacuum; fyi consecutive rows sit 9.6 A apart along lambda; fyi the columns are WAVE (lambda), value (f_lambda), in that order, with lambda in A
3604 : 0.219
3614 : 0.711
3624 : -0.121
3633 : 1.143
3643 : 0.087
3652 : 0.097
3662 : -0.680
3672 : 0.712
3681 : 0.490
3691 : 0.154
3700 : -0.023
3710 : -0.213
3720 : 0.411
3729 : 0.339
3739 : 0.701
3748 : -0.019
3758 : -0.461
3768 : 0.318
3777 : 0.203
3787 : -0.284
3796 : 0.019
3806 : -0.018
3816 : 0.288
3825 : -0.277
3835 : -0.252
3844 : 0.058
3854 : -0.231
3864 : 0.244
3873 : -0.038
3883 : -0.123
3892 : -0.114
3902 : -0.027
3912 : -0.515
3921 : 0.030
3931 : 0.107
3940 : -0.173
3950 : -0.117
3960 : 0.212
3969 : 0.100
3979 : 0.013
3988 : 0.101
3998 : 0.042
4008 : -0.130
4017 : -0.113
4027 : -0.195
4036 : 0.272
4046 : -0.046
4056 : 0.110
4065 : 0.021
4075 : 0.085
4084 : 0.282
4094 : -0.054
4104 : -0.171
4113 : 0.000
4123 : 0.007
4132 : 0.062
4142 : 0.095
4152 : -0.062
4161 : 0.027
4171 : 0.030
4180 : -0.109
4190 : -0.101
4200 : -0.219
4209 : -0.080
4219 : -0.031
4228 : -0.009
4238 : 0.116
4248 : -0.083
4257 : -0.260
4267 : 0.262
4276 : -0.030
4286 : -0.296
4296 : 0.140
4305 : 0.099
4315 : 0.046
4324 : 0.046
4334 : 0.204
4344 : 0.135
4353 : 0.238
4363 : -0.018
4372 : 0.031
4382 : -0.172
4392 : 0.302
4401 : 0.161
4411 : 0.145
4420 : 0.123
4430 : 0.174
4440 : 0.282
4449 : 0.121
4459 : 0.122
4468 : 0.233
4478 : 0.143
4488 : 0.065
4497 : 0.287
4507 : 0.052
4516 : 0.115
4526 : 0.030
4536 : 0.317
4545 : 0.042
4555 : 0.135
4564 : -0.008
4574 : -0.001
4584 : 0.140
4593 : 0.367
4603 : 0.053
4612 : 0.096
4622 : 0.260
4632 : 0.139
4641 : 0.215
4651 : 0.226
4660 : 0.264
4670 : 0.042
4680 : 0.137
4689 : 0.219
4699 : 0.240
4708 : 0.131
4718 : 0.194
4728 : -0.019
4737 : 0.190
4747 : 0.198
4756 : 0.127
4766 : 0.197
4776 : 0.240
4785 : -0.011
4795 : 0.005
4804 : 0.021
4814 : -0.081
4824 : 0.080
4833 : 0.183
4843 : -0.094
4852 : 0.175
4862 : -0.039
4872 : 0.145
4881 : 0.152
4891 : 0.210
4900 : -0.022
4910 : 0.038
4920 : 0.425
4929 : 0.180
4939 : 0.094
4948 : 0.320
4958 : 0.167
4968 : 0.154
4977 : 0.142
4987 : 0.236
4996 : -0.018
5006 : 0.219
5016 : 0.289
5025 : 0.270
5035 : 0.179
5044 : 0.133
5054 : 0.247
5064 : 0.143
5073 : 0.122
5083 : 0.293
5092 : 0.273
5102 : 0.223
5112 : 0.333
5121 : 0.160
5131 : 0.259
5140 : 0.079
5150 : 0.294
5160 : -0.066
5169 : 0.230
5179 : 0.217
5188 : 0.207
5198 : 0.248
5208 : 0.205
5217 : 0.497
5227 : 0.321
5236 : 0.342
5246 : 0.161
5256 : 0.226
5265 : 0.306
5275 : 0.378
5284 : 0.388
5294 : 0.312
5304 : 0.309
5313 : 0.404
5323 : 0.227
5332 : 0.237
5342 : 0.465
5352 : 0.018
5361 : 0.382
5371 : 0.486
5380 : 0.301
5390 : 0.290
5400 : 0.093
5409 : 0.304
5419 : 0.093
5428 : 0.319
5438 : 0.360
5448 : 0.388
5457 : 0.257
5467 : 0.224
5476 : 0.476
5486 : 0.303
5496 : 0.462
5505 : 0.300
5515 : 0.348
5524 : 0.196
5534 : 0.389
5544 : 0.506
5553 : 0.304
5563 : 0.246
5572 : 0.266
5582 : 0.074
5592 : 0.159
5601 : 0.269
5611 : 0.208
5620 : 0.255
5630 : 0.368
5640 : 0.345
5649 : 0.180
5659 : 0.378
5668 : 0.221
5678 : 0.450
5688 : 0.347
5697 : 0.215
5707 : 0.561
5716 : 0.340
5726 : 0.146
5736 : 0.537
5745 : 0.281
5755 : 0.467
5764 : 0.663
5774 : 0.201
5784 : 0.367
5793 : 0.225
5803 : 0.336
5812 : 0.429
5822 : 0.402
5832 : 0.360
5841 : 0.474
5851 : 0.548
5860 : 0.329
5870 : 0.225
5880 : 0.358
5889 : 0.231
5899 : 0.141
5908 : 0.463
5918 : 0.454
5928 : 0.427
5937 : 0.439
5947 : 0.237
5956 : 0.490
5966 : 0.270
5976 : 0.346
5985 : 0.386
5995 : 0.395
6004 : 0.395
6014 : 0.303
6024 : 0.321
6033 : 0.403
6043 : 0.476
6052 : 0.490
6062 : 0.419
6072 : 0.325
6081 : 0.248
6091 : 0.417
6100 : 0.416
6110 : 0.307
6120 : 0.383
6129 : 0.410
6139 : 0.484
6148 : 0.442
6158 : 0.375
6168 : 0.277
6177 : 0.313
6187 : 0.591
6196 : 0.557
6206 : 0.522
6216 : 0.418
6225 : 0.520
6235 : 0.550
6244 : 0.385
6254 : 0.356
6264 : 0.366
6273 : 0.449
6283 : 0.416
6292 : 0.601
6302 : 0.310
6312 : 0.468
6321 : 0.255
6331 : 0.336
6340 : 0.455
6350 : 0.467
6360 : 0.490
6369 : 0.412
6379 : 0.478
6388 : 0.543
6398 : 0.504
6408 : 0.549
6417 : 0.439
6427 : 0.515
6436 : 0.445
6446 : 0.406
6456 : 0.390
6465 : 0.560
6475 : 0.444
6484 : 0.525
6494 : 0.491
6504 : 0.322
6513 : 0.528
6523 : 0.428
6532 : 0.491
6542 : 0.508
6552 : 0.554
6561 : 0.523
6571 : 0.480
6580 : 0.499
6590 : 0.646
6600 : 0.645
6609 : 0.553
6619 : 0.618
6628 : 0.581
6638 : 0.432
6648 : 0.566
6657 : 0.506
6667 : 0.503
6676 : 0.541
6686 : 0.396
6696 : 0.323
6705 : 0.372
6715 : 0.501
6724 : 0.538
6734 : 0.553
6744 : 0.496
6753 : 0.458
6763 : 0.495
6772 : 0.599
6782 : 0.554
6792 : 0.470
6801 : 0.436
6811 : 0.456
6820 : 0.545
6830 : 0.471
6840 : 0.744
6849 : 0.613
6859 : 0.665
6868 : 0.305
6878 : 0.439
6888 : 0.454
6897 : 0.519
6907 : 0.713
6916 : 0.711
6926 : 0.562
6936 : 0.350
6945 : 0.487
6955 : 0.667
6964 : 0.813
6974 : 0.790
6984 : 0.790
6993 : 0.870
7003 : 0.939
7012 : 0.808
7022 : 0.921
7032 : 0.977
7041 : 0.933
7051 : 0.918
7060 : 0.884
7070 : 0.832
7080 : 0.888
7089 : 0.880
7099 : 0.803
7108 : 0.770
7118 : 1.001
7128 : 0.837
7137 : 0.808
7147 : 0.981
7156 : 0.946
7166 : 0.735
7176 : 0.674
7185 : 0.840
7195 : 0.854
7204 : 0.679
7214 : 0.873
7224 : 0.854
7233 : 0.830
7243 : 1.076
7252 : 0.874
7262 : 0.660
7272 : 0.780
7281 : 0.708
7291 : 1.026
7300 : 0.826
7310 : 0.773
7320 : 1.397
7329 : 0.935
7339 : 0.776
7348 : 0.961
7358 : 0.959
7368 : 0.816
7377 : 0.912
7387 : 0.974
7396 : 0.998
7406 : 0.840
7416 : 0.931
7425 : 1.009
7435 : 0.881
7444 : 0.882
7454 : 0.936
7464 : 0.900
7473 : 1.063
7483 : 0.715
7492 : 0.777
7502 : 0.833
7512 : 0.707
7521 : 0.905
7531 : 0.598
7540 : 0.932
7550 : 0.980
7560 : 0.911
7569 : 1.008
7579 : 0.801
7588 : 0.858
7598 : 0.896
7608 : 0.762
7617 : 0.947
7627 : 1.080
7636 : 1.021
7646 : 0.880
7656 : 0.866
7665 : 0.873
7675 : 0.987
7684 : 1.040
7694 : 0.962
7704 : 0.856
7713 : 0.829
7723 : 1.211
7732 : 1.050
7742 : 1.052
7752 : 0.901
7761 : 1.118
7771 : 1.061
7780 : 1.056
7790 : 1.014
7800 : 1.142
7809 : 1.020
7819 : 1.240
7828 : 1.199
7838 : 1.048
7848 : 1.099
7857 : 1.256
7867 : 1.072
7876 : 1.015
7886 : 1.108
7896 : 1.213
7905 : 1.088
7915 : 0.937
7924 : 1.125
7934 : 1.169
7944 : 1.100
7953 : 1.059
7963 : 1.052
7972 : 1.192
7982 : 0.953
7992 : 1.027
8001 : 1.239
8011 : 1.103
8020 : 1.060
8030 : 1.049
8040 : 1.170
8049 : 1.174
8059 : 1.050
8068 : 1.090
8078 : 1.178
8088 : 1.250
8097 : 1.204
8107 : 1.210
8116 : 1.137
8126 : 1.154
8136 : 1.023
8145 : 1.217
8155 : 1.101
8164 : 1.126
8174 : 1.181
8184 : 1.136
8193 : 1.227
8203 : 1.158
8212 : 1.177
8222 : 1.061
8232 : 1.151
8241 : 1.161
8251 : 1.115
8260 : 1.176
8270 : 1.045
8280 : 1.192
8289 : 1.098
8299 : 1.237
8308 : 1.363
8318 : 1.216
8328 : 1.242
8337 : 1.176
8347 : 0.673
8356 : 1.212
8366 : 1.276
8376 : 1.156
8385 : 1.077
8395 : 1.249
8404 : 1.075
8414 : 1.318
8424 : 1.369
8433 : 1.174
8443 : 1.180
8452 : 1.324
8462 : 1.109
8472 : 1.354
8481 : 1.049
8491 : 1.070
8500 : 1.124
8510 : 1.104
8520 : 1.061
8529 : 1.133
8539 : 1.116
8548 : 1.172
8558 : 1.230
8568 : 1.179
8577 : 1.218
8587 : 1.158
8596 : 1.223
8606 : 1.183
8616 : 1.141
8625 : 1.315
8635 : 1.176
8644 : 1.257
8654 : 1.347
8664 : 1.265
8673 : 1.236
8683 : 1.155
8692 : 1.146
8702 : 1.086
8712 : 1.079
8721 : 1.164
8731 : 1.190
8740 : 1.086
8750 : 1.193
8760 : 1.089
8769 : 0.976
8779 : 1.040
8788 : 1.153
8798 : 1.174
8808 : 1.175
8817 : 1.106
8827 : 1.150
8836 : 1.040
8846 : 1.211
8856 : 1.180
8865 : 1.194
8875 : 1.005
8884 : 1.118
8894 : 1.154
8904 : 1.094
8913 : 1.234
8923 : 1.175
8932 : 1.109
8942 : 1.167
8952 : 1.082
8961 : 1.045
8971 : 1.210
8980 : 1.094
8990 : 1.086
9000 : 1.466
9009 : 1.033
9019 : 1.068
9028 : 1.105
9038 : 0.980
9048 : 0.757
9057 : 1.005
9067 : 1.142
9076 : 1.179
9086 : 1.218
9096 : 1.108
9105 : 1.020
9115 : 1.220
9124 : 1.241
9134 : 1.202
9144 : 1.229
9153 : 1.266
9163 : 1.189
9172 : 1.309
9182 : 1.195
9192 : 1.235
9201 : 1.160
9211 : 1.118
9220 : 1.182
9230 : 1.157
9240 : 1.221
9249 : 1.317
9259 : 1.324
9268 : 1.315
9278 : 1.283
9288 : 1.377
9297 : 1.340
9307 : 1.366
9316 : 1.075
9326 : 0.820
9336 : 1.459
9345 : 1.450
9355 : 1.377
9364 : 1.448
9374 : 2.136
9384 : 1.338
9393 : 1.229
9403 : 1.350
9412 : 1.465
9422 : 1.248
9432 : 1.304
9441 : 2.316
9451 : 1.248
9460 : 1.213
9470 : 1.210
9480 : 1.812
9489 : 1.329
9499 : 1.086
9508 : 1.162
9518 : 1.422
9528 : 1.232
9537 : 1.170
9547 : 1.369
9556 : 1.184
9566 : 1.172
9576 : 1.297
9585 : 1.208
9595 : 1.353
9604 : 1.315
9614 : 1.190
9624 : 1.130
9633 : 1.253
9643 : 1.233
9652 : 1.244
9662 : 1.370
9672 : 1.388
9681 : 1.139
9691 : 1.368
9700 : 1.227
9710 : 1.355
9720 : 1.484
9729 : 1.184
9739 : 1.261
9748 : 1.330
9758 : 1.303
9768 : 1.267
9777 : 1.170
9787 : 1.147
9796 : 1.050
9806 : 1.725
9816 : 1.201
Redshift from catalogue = 0.75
